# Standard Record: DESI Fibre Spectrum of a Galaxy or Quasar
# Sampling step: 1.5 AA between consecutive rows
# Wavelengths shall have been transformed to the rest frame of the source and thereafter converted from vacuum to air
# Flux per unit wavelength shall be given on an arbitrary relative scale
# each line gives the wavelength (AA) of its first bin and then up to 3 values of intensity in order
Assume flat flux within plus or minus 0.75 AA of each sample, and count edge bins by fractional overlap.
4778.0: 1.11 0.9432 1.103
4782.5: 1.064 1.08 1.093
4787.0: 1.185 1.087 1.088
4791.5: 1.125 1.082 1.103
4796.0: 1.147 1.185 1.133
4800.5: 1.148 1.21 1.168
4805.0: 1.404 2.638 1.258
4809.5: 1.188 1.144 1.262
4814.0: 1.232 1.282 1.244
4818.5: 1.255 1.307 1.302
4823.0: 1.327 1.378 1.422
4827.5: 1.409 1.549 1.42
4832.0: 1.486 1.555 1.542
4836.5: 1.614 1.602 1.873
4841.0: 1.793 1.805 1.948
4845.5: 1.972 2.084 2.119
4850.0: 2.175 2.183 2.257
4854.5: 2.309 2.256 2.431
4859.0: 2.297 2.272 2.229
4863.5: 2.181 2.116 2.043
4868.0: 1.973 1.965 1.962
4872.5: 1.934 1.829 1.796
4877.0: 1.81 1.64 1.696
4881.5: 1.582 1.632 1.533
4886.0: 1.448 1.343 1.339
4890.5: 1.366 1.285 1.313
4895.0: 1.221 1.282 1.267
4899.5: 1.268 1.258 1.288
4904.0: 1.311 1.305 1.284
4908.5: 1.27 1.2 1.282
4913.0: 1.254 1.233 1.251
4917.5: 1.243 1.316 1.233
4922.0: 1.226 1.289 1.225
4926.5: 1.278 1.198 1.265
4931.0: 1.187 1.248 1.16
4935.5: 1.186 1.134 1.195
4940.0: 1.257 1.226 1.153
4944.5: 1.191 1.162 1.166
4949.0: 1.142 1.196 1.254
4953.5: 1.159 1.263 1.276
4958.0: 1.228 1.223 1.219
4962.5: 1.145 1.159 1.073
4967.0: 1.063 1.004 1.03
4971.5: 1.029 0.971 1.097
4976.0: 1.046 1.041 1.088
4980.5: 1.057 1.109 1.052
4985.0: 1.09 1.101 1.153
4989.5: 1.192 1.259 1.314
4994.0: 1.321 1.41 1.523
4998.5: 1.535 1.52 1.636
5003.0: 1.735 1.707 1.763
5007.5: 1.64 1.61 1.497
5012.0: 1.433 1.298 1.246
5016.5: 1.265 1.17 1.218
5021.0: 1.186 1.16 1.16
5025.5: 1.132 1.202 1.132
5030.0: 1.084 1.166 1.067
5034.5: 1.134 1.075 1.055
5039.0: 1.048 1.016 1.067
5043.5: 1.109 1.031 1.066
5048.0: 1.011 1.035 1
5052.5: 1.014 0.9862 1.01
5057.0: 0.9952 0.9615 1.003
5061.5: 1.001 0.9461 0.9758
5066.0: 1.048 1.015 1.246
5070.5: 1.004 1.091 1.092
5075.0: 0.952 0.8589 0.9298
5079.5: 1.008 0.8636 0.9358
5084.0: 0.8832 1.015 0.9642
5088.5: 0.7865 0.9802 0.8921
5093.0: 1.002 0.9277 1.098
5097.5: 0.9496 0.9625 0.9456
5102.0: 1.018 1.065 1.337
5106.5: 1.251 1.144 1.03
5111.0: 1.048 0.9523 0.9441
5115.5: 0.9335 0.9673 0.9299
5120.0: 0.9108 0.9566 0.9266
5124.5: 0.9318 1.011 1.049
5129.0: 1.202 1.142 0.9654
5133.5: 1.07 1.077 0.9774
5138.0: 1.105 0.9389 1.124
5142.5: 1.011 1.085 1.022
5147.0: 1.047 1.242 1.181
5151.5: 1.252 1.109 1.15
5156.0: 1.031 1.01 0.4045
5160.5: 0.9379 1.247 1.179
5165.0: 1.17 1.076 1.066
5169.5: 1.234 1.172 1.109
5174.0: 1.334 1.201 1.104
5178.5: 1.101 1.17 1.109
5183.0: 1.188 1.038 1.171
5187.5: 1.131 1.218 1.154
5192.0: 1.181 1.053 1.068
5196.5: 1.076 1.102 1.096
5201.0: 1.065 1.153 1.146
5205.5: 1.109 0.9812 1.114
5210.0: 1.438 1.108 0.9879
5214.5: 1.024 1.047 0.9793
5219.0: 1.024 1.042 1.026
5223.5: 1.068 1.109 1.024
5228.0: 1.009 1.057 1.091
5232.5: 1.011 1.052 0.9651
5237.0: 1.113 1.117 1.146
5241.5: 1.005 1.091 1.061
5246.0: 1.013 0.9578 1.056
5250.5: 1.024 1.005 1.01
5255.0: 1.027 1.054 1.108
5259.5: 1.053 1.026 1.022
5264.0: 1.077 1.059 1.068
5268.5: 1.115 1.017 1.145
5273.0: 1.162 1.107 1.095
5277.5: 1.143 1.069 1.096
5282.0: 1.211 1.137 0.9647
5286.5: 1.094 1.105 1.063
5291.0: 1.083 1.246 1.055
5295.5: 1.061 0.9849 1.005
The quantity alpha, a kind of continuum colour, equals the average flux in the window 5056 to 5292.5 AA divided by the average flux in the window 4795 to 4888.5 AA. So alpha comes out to 0.63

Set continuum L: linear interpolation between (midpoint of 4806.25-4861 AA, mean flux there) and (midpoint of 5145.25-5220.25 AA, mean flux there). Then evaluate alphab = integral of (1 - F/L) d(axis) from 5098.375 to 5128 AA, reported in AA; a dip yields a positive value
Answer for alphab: 5.1 AA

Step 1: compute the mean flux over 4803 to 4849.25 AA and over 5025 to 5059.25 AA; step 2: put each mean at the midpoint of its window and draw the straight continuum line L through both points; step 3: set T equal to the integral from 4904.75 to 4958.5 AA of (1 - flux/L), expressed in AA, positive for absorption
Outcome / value 3.2 AA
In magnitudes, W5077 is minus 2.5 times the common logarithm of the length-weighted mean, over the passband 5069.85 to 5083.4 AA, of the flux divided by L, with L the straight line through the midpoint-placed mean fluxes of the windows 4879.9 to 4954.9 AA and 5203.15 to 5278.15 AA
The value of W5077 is 0.20 mag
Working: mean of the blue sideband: 1.27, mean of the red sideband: 1.07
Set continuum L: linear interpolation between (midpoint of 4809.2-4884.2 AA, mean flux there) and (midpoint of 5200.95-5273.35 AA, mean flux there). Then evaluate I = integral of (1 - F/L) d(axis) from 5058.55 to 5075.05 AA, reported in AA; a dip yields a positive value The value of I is 4.00 AA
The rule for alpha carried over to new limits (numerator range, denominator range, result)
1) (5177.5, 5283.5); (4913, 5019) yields 0.87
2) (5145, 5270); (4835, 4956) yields 0.70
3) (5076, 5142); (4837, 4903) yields 0.56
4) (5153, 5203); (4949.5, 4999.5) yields 0.94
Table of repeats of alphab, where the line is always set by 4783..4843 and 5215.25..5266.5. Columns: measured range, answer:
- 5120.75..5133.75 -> 1.1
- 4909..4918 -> 0.2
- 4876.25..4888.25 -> -2.6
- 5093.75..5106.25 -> 1.1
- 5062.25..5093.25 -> 5.0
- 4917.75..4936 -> 0.5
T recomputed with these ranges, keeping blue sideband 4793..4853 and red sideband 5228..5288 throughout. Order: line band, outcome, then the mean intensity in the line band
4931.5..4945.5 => 2.0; 1.19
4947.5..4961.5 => 1.7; 1.21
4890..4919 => 3.2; 1.27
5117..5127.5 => 2.2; 0.954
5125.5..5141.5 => 1.8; 1.06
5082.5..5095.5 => 3.2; 0.935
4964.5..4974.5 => 2.4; 1.04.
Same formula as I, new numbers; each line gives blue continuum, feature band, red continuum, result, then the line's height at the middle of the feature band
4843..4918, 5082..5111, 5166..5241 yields 6.38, 1.3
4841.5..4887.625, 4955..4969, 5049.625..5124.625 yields 3.45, 1.54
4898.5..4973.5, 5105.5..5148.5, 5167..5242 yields 3.77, 1.13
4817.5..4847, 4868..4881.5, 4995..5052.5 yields -2.91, 1.5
